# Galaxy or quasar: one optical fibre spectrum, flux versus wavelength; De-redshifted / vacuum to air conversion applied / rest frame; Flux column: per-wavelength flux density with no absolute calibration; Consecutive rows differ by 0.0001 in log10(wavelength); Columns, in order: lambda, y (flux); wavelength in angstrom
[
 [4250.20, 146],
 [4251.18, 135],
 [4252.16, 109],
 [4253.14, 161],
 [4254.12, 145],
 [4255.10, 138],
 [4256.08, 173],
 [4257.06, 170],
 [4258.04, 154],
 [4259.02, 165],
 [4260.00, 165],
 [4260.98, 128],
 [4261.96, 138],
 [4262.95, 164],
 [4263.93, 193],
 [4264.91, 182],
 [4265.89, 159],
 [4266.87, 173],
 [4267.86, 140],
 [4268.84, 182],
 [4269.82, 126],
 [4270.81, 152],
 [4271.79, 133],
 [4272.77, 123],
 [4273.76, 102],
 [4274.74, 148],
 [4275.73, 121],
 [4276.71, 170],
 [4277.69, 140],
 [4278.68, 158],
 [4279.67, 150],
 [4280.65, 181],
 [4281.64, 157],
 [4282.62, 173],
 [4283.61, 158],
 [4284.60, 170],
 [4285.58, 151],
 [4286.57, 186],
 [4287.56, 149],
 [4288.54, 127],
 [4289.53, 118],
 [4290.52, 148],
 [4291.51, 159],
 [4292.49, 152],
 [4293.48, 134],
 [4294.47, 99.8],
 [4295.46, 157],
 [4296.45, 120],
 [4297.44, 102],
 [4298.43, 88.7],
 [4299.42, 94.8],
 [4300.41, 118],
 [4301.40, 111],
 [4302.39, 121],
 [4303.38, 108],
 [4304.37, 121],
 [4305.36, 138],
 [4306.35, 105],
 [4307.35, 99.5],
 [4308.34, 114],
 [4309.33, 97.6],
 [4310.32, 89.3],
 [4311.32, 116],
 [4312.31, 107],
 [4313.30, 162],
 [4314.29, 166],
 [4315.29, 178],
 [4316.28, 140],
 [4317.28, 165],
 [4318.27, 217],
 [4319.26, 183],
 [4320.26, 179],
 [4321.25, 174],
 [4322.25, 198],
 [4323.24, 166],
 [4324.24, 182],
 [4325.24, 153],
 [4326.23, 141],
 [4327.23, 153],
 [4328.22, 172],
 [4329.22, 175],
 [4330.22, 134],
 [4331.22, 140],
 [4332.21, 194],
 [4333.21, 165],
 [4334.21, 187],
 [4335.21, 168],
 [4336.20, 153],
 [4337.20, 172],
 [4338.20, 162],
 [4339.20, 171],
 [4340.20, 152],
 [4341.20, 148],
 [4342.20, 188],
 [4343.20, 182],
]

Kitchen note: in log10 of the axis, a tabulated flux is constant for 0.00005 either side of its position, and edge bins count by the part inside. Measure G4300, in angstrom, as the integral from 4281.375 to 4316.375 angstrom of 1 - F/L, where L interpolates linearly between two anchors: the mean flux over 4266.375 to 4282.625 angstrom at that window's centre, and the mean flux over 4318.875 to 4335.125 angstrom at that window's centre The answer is 5.7 angstrom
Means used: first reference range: 148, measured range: 131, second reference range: 168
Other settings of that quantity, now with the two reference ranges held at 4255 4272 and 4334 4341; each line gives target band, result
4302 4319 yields 3.1 angstrom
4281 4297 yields 1.3 angstrom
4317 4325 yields -0.9 angstrom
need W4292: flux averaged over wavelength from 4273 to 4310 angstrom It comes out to 133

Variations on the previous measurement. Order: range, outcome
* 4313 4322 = 175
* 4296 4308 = 111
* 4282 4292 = 154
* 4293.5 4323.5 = 134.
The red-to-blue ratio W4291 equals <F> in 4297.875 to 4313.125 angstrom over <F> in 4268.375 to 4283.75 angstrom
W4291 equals 0.74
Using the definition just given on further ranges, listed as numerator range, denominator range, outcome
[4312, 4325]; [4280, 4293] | 1.10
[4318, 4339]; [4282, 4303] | 1.25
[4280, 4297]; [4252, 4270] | 0.95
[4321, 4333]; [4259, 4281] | 1.09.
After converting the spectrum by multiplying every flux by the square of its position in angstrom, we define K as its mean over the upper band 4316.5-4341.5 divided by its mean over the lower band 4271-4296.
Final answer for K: 1.17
